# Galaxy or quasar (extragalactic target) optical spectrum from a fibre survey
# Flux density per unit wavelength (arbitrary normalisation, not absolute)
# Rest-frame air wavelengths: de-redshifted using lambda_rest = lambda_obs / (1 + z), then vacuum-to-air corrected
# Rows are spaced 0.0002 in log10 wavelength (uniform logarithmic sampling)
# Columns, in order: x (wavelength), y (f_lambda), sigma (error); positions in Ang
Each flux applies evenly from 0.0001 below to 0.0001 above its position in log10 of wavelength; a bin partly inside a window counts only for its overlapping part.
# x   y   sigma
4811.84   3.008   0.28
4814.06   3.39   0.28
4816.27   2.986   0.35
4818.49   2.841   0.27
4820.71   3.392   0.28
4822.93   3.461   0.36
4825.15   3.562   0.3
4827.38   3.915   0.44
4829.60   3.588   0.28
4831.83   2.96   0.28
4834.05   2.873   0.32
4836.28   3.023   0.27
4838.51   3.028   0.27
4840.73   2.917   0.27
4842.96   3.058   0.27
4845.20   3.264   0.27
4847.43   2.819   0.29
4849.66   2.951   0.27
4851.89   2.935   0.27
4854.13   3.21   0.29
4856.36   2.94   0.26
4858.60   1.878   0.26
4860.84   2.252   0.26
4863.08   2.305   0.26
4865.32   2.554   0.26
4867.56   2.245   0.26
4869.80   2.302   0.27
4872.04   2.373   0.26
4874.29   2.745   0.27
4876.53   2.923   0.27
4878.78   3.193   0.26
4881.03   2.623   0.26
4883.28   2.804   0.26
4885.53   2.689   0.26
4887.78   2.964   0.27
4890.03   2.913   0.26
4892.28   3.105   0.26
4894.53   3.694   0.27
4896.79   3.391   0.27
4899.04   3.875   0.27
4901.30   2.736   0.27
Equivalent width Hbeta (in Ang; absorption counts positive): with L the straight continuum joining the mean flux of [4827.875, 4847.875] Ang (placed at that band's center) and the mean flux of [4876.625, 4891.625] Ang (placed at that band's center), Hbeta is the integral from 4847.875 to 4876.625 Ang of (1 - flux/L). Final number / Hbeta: 3.9 Ang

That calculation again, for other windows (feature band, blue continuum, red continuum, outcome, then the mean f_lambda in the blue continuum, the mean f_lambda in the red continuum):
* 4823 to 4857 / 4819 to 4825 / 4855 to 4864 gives -3.0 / 3.39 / 2.37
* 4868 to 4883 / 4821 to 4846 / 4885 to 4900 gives 2.6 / 3.24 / 3.25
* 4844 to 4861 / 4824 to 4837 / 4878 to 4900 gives 2.3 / 3.33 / 3.12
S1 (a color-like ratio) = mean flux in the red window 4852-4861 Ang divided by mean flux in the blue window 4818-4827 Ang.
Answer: 0.8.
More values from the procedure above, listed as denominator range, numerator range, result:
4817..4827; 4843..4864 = 0.82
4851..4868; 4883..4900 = 1.25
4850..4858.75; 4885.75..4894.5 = 1.07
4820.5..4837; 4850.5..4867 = 0.77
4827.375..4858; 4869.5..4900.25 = 0.98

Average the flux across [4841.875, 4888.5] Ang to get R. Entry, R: 2.71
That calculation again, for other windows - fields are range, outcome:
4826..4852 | 3.12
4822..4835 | 3.4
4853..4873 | 2.45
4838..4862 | 2.84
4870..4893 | 2.81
